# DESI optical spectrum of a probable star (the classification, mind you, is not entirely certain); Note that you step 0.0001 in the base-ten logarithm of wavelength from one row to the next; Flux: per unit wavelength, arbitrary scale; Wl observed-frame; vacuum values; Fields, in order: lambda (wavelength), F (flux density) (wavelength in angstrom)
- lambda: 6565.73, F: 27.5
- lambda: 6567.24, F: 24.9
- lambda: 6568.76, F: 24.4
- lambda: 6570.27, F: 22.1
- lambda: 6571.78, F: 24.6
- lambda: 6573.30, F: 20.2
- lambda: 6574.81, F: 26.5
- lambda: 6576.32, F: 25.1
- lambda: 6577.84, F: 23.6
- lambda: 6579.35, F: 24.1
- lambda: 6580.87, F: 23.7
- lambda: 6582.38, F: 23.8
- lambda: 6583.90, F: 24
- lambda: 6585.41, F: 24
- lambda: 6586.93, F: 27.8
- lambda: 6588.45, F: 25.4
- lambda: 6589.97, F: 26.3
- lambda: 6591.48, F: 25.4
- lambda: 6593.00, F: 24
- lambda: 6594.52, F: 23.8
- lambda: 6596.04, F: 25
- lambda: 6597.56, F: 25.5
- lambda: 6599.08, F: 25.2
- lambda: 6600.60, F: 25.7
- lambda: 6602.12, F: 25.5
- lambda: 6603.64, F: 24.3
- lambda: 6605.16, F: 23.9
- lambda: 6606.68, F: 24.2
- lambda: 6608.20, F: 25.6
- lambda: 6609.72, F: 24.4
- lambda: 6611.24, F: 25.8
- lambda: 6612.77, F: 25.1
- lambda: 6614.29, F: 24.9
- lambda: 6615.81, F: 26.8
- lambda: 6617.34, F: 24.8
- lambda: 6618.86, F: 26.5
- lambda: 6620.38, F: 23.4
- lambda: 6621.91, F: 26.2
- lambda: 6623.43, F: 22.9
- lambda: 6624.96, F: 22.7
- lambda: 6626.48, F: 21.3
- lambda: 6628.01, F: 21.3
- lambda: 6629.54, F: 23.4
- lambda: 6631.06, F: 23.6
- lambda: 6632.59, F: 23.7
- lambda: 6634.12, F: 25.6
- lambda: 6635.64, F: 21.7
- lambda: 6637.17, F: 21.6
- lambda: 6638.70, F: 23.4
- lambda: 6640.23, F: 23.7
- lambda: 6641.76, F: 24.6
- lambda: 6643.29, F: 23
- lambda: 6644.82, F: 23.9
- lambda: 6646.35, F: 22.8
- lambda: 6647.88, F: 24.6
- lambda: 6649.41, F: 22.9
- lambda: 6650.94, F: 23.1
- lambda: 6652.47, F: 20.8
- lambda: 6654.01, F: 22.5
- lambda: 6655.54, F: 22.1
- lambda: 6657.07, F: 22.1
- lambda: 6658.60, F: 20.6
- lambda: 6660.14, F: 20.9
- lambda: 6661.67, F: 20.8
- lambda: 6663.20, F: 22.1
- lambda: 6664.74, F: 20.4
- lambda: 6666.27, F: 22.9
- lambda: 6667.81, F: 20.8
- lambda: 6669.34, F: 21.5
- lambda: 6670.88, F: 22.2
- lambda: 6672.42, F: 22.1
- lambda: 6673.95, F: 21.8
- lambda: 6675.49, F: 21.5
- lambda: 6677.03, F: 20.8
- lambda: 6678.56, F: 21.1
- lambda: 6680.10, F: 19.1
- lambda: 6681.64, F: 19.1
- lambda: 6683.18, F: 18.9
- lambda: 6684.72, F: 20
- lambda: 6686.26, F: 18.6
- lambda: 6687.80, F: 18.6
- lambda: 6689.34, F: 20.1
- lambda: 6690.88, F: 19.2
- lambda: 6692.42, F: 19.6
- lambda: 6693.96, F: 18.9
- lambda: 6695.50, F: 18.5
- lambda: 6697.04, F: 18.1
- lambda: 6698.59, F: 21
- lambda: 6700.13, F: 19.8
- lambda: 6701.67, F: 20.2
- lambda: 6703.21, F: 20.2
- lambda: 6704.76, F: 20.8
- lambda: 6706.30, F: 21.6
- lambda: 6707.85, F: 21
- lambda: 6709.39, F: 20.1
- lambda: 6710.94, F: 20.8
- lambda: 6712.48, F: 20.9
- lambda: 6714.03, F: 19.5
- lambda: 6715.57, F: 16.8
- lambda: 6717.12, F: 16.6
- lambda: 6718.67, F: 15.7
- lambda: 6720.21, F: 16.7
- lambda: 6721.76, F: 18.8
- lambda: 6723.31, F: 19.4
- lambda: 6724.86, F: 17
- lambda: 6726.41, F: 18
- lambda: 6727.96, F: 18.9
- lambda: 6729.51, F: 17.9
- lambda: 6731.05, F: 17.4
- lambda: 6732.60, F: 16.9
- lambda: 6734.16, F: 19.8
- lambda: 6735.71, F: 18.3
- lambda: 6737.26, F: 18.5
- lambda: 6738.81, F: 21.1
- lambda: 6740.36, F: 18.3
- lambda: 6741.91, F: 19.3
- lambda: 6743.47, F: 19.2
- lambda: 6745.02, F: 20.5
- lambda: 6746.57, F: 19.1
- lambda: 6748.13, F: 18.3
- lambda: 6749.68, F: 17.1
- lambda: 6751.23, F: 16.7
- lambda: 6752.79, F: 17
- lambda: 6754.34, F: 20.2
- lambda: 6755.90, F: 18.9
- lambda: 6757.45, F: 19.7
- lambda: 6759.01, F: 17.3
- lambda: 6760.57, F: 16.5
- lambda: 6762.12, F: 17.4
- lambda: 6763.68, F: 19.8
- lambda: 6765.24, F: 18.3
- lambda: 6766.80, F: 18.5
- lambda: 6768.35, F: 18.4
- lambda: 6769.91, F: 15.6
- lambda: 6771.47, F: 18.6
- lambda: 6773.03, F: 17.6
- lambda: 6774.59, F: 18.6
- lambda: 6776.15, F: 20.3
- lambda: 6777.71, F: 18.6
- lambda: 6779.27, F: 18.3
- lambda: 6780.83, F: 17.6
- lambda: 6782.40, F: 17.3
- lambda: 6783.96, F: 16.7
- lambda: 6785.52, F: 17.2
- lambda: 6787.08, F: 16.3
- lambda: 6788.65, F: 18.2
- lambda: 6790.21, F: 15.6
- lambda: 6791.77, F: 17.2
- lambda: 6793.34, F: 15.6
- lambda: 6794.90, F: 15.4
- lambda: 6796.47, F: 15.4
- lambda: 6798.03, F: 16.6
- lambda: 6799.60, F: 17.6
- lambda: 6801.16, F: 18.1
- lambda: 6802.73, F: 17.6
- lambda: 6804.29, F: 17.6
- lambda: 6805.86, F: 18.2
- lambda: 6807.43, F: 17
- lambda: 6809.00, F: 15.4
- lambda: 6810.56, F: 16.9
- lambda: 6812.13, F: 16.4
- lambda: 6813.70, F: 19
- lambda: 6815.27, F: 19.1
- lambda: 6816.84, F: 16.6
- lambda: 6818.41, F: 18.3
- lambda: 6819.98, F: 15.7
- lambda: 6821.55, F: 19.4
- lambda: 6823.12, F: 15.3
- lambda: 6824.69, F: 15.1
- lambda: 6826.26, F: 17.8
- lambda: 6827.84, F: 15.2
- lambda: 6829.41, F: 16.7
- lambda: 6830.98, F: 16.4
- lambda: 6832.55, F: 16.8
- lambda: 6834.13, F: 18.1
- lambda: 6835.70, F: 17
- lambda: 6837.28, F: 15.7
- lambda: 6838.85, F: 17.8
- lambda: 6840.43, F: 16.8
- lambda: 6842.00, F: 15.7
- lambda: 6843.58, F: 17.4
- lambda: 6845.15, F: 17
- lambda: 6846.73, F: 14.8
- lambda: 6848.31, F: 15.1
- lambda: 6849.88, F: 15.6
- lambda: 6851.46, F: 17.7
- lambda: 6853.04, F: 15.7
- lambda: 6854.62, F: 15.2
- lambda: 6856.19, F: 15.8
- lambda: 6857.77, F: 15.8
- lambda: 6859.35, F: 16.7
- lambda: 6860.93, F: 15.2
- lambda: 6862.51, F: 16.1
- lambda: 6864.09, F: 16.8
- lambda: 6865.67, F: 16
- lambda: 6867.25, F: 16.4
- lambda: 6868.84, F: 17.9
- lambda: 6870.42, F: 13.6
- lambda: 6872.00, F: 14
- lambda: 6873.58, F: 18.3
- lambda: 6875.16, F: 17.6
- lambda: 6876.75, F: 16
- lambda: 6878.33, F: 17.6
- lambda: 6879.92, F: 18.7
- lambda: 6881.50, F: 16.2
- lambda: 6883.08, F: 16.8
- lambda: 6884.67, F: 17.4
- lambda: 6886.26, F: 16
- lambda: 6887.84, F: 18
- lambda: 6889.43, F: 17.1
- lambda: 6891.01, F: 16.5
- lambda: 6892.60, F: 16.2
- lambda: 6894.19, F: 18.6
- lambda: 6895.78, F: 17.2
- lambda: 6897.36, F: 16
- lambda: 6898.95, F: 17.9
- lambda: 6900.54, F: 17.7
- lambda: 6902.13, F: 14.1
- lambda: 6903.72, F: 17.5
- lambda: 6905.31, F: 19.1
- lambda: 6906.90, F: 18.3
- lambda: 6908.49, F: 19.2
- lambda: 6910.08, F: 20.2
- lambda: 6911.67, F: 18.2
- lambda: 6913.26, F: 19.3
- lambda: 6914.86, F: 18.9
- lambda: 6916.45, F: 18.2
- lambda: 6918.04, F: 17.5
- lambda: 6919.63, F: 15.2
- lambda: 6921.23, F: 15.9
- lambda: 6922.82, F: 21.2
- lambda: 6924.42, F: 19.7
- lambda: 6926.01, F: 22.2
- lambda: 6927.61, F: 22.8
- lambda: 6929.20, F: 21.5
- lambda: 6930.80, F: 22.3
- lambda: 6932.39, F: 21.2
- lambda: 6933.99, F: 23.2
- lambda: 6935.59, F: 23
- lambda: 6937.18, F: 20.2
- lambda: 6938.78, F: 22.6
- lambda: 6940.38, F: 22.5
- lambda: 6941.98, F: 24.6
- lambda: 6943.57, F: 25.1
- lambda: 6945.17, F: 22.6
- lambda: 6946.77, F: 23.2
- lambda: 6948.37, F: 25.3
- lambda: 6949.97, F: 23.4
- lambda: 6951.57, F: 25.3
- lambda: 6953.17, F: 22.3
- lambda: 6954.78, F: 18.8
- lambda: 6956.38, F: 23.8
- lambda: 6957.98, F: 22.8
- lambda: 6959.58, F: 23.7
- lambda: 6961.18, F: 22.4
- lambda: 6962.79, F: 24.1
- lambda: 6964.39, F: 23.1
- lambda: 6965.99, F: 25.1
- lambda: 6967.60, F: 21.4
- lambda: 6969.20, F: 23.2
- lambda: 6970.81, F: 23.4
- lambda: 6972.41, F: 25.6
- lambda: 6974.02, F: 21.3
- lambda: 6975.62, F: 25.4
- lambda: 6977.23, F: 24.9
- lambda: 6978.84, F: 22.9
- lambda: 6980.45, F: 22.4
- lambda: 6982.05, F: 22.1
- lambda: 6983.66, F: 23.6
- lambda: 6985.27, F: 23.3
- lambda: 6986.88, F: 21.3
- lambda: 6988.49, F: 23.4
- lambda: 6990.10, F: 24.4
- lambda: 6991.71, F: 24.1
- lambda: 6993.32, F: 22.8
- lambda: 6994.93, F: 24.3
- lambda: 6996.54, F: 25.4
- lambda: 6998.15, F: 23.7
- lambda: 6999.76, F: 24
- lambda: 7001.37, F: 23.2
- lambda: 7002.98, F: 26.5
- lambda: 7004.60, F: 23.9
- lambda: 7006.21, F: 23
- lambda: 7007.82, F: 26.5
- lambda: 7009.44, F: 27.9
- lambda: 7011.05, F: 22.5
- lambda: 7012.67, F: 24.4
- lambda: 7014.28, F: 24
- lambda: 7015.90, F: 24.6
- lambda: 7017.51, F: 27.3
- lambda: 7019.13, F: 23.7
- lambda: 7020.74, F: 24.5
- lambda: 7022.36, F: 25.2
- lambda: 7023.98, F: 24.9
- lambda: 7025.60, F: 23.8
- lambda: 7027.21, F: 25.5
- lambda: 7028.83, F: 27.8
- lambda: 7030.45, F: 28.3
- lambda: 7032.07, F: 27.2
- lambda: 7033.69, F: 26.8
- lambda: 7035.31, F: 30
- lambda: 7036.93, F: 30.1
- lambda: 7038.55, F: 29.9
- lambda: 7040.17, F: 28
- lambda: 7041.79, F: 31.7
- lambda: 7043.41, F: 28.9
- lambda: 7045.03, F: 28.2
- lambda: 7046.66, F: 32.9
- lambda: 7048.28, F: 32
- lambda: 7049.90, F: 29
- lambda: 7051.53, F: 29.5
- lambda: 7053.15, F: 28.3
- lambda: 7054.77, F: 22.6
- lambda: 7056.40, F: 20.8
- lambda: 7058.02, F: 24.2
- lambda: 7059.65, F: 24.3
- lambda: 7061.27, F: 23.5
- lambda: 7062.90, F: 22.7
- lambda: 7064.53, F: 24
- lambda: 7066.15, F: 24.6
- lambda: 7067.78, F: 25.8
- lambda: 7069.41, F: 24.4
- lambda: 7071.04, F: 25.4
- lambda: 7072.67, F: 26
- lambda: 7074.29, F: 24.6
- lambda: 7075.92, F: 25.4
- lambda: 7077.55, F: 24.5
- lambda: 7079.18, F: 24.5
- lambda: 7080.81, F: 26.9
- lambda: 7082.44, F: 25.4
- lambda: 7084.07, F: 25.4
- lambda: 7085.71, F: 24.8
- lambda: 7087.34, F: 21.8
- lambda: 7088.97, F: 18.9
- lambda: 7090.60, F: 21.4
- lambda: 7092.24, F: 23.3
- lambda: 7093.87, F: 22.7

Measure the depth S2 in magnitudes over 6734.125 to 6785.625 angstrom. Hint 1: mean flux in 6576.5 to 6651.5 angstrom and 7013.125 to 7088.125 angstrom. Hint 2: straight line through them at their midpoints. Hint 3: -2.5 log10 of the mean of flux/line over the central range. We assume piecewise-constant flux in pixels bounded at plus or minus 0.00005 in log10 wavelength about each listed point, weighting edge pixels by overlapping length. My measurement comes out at 0.33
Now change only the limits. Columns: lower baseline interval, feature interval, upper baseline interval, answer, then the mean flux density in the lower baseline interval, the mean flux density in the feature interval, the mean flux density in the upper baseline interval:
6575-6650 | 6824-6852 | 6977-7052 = 0.46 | 24.3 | 16.5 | 25.8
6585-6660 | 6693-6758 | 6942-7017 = 0.26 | 24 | 18.9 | 23.7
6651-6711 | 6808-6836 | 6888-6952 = 0.19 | 20.6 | 17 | 20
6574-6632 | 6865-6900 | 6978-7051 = 0.45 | 24.6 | 16.8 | 25.8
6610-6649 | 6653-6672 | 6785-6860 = 0.05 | 23.9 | 21.6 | 16.7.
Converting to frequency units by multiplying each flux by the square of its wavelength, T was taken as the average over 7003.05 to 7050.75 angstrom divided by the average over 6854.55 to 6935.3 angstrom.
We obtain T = 1.57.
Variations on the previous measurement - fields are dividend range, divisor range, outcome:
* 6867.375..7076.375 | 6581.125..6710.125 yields 1.11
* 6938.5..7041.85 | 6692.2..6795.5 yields 1.43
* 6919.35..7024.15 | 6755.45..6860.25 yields 1.43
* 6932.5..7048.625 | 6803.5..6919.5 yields 1.52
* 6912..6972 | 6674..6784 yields 1.24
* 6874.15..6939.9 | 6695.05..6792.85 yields 1.06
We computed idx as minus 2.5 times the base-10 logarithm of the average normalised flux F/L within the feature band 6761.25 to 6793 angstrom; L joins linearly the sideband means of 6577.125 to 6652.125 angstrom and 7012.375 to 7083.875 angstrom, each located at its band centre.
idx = 0.371 mag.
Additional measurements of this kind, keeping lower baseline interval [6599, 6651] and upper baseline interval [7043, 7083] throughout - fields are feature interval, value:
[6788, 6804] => 0.42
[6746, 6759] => 0.32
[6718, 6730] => 0.35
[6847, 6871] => 0.49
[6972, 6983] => 0.09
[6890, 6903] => 0.44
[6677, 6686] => 0.23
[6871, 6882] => 0.43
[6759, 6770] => 0.35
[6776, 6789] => 0.36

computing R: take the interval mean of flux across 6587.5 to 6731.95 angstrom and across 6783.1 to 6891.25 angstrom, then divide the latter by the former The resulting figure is 0.8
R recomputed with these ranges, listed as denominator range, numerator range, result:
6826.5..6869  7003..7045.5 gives 1.62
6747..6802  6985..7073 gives 1.46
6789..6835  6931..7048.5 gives 1.46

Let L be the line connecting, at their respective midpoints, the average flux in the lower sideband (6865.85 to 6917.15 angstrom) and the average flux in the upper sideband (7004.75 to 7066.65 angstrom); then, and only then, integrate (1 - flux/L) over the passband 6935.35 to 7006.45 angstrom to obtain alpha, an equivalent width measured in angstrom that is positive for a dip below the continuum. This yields -3.7 angstrom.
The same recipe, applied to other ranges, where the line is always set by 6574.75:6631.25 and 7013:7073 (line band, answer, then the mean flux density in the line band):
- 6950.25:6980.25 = 3.28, 23.3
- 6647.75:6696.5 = 7.99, 20.8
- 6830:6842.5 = 4.29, 16.8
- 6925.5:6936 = 1.50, 22.3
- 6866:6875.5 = 3.51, 16.2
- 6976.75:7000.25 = 2.48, 23.5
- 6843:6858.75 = 5.93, 16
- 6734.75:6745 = 2.43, 19.2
